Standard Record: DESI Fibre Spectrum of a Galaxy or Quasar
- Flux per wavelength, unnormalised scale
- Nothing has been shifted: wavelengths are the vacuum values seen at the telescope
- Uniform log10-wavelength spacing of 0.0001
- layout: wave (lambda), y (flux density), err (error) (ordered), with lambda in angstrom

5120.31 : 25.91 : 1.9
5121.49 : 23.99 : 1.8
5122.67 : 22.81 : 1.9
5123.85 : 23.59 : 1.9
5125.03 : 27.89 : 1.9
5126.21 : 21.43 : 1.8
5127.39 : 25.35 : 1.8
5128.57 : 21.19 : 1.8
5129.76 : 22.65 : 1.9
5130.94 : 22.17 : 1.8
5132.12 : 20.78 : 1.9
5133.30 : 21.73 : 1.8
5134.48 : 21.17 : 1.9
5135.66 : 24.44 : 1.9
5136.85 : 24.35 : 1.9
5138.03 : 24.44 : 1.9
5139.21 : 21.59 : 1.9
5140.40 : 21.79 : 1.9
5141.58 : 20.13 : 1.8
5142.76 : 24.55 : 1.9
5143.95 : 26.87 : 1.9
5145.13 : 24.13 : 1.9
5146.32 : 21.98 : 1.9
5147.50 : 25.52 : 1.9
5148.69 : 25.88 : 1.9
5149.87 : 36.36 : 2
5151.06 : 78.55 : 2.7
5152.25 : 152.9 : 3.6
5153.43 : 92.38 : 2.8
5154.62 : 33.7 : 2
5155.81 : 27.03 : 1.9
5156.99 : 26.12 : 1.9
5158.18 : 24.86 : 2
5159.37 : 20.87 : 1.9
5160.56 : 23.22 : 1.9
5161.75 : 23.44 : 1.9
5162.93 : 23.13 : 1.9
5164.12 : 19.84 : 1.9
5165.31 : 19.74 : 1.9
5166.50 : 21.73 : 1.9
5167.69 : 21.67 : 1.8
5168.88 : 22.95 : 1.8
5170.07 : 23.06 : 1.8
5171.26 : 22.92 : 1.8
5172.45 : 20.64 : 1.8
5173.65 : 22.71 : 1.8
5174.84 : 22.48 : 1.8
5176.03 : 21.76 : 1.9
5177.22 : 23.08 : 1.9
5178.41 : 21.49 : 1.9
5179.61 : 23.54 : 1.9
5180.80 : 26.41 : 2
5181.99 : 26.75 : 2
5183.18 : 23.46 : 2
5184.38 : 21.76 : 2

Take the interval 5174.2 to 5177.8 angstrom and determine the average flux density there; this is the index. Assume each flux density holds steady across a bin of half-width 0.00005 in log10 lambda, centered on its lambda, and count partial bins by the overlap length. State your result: 22.5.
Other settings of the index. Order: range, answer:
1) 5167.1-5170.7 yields 22.6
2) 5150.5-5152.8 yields 115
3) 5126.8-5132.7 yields 22.4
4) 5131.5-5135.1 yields 21.3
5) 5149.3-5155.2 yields 79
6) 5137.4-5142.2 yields 22.1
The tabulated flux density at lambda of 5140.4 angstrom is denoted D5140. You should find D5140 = 21.79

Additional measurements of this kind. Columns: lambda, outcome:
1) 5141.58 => 20.13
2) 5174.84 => 22.48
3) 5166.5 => 21.73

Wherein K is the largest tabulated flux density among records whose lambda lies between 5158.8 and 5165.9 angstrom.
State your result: 23.44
